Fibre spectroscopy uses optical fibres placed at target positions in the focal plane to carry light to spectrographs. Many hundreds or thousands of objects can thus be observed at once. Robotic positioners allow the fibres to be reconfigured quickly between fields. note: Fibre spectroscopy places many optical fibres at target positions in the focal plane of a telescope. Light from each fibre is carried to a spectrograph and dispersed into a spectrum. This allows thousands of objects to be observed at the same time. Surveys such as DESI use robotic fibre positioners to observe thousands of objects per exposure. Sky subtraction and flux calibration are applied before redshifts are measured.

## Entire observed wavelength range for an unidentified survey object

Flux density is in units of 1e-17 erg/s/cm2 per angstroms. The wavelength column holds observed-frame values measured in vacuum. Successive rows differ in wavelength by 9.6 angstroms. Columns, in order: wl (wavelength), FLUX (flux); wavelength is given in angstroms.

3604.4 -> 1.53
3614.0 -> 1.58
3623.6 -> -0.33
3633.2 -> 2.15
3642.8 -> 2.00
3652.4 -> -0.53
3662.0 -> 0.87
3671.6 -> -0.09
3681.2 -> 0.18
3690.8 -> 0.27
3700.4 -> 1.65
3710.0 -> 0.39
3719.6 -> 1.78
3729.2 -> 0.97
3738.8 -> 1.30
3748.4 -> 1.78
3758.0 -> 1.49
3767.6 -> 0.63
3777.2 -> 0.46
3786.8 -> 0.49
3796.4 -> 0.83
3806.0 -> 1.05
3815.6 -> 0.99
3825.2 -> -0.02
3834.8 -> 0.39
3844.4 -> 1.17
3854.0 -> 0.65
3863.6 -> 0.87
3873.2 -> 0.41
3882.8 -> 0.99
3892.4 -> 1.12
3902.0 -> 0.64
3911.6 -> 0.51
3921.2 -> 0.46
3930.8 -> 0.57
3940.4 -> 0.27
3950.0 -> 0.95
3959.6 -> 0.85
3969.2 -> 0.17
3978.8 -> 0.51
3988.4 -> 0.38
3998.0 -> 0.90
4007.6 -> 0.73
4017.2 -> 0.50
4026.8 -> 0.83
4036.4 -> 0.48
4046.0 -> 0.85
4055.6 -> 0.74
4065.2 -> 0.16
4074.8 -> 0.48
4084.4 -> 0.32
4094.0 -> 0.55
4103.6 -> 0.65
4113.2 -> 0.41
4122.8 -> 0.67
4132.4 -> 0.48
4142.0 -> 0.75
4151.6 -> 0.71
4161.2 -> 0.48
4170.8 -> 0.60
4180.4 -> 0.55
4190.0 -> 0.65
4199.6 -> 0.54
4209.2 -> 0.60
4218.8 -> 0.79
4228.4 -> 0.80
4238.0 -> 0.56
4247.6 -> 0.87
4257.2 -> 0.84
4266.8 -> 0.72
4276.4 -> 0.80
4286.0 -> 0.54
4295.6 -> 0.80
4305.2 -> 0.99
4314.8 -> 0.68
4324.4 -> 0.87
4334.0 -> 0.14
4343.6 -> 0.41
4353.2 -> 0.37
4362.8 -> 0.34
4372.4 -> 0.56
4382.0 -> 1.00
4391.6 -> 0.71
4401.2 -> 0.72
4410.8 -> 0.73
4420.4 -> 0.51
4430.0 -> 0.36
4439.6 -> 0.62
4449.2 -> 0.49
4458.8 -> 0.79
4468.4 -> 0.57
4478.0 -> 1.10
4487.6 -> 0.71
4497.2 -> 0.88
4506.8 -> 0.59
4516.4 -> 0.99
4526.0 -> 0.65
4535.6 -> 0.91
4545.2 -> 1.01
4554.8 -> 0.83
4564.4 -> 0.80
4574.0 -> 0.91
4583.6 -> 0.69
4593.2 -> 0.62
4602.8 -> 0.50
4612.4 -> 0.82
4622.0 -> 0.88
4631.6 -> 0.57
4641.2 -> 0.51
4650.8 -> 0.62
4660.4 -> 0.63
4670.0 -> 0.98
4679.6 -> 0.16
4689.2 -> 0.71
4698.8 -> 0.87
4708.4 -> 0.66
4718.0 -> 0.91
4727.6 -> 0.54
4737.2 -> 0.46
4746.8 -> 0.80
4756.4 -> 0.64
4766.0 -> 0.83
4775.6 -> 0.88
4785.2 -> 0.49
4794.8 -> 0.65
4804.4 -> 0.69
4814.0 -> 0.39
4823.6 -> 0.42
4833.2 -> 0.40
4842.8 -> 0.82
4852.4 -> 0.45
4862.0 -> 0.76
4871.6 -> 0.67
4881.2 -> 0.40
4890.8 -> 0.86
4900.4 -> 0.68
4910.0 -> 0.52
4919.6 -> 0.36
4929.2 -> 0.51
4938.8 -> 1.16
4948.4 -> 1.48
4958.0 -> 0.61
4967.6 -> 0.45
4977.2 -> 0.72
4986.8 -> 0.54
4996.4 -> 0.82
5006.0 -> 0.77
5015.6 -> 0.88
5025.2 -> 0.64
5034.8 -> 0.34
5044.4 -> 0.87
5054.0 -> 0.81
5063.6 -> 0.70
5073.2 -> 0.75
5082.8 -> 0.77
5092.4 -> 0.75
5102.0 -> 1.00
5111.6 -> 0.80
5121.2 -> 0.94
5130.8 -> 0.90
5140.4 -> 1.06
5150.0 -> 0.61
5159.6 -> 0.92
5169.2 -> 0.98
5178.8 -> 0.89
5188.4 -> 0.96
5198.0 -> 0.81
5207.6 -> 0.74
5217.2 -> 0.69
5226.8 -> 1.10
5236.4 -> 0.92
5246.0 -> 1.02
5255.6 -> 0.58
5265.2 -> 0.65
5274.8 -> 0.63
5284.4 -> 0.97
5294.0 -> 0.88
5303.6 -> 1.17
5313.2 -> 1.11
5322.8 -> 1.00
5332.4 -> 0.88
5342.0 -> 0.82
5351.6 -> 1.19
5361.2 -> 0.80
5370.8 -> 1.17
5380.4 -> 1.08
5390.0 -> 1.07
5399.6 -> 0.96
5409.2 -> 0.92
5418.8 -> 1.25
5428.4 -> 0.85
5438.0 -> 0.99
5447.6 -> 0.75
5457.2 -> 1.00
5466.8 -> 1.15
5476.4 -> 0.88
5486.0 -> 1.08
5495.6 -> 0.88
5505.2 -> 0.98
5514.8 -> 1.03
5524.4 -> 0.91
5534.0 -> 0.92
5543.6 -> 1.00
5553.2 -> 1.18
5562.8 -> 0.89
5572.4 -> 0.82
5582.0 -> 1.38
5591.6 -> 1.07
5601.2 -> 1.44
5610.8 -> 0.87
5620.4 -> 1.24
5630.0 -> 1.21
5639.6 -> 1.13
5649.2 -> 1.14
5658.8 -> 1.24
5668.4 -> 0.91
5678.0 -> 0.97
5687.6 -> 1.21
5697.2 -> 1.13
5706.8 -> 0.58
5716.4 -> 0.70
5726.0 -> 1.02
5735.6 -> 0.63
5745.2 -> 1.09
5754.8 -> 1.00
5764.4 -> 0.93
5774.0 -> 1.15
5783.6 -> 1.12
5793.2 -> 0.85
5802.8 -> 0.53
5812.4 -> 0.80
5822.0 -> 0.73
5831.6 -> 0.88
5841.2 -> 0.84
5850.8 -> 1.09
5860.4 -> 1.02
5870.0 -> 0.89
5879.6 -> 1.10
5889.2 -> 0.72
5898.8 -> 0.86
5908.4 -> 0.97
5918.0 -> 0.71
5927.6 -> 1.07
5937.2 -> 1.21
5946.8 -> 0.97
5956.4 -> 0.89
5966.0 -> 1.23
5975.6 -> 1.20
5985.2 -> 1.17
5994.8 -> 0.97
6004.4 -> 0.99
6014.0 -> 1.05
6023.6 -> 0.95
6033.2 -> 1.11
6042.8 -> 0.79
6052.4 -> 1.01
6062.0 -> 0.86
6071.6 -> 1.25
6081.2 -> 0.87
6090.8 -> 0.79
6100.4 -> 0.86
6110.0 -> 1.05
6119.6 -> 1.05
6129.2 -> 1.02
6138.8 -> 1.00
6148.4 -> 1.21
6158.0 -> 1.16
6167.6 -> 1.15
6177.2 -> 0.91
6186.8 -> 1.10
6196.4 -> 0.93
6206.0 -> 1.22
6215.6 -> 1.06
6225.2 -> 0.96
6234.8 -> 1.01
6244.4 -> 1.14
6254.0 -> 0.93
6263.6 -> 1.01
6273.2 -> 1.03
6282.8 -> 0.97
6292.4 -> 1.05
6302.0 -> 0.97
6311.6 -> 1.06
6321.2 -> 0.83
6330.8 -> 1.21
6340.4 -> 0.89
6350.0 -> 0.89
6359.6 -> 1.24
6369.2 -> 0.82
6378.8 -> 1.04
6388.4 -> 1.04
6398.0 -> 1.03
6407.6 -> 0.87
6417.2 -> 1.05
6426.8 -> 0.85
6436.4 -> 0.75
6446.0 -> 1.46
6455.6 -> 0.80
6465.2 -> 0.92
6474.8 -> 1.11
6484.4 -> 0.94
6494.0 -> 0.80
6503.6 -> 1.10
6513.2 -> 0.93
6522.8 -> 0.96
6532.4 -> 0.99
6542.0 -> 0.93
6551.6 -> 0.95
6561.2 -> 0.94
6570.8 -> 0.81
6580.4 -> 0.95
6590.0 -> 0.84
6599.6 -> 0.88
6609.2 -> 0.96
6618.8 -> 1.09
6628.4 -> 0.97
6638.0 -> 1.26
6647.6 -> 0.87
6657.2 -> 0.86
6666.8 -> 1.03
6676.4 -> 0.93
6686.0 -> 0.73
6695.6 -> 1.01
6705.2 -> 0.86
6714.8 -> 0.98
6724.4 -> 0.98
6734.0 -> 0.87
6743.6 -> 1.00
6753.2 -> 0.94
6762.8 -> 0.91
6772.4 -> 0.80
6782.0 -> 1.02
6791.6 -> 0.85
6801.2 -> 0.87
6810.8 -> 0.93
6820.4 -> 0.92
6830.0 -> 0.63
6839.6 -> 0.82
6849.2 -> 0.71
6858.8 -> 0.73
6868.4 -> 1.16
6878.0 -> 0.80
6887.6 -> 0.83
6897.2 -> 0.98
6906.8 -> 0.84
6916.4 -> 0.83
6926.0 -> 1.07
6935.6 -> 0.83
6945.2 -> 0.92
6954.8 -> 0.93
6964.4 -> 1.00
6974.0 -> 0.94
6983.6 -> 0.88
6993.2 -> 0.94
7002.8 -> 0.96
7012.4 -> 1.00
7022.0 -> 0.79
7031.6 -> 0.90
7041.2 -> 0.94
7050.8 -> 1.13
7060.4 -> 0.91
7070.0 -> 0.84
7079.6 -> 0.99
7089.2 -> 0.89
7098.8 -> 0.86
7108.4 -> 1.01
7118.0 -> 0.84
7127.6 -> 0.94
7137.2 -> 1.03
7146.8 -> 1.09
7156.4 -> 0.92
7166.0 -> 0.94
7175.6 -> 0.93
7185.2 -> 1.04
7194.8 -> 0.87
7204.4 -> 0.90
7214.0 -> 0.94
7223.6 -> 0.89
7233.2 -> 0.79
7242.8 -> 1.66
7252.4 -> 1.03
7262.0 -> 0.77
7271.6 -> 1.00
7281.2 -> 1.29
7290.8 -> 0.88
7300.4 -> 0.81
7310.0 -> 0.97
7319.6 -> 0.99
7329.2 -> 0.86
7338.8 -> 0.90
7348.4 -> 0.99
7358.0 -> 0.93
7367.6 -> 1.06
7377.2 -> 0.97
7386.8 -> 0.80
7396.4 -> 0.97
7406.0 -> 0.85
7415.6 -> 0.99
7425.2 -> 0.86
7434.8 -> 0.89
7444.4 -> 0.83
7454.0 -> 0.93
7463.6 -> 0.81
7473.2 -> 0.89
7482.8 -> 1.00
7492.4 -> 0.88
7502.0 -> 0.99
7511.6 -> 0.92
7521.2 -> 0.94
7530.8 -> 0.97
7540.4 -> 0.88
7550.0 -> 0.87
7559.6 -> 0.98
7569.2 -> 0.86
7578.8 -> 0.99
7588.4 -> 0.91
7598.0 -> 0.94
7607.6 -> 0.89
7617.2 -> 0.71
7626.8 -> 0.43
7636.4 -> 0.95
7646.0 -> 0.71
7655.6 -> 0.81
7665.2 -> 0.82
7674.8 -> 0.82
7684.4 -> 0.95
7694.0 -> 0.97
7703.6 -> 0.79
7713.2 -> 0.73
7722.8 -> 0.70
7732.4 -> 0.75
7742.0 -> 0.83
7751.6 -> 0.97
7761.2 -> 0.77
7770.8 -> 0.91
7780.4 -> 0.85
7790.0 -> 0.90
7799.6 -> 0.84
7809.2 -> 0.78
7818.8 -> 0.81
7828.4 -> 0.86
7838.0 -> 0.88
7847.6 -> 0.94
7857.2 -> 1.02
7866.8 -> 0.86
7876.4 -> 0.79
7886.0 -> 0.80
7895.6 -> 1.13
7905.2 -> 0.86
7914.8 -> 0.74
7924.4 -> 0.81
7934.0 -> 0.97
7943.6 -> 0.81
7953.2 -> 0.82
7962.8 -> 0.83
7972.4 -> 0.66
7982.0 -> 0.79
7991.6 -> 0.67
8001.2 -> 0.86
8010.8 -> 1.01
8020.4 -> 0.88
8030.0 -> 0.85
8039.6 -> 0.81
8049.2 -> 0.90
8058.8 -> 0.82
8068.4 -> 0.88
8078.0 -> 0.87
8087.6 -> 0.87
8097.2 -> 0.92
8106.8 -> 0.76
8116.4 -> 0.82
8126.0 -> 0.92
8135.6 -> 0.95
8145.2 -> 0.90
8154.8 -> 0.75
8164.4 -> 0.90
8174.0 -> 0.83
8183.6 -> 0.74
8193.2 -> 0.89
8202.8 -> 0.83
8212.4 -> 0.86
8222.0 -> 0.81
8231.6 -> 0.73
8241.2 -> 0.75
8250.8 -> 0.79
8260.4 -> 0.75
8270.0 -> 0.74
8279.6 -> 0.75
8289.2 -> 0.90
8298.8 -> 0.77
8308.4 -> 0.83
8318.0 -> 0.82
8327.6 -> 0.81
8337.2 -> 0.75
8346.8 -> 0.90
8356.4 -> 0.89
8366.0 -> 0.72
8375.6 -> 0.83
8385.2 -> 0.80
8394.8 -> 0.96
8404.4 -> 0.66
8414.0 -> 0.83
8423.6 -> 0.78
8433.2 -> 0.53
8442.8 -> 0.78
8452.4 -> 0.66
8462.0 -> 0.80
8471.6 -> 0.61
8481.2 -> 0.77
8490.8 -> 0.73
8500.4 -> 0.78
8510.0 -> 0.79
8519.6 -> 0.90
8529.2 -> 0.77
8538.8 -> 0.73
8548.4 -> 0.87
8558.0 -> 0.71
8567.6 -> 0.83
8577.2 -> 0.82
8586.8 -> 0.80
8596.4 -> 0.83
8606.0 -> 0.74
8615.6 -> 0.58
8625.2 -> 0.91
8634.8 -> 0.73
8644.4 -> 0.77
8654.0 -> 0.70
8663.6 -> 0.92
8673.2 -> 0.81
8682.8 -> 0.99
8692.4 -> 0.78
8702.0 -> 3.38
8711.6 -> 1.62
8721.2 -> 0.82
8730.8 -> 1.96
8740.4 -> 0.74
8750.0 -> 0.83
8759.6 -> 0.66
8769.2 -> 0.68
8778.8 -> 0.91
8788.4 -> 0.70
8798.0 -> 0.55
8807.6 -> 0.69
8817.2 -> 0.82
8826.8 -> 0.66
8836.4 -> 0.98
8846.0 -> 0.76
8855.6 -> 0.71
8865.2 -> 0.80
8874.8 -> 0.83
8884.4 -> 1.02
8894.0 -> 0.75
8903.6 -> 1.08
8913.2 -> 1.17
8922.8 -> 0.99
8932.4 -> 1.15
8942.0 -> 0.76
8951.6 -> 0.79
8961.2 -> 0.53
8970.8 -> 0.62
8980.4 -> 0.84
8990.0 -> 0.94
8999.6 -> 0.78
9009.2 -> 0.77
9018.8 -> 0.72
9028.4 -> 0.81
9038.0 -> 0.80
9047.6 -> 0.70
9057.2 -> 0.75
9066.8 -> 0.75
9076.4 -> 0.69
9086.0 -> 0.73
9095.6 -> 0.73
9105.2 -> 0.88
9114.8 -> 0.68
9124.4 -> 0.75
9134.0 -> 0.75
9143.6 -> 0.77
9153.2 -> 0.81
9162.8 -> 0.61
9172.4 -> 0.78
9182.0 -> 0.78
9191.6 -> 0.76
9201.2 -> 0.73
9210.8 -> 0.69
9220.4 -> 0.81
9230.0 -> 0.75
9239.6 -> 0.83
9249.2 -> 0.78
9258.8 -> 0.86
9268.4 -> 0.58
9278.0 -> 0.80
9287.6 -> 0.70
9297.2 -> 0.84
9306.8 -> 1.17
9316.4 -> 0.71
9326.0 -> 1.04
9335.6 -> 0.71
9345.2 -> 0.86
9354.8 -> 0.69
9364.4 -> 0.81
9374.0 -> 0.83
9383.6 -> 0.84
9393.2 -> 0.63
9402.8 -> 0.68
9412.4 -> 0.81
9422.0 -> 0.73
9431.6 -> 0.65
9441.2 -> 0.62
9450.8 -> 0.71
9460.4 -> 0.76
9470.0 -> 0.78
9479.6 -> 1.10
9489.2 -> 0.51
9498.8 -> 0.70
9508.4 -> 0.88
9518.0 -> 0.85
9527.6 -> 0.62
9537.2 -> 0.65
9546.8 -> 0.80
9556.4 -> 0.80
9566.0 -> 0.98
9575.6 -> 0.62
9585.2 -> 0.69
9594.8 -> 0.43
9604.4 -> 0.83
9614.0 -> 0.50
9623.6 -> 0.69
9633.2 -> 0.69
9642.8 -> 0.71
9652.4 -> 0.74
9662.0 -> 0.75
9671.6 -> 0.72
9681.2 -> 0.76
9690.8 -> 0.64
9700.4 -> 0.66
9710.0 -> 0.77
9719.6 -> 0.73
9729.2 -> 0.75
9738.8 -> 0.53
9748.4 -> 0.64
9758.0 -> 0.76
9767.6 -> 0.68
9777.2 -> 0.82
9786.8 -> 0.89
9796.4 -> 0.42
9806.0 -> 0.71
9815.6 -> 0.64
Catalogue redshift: 0.326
